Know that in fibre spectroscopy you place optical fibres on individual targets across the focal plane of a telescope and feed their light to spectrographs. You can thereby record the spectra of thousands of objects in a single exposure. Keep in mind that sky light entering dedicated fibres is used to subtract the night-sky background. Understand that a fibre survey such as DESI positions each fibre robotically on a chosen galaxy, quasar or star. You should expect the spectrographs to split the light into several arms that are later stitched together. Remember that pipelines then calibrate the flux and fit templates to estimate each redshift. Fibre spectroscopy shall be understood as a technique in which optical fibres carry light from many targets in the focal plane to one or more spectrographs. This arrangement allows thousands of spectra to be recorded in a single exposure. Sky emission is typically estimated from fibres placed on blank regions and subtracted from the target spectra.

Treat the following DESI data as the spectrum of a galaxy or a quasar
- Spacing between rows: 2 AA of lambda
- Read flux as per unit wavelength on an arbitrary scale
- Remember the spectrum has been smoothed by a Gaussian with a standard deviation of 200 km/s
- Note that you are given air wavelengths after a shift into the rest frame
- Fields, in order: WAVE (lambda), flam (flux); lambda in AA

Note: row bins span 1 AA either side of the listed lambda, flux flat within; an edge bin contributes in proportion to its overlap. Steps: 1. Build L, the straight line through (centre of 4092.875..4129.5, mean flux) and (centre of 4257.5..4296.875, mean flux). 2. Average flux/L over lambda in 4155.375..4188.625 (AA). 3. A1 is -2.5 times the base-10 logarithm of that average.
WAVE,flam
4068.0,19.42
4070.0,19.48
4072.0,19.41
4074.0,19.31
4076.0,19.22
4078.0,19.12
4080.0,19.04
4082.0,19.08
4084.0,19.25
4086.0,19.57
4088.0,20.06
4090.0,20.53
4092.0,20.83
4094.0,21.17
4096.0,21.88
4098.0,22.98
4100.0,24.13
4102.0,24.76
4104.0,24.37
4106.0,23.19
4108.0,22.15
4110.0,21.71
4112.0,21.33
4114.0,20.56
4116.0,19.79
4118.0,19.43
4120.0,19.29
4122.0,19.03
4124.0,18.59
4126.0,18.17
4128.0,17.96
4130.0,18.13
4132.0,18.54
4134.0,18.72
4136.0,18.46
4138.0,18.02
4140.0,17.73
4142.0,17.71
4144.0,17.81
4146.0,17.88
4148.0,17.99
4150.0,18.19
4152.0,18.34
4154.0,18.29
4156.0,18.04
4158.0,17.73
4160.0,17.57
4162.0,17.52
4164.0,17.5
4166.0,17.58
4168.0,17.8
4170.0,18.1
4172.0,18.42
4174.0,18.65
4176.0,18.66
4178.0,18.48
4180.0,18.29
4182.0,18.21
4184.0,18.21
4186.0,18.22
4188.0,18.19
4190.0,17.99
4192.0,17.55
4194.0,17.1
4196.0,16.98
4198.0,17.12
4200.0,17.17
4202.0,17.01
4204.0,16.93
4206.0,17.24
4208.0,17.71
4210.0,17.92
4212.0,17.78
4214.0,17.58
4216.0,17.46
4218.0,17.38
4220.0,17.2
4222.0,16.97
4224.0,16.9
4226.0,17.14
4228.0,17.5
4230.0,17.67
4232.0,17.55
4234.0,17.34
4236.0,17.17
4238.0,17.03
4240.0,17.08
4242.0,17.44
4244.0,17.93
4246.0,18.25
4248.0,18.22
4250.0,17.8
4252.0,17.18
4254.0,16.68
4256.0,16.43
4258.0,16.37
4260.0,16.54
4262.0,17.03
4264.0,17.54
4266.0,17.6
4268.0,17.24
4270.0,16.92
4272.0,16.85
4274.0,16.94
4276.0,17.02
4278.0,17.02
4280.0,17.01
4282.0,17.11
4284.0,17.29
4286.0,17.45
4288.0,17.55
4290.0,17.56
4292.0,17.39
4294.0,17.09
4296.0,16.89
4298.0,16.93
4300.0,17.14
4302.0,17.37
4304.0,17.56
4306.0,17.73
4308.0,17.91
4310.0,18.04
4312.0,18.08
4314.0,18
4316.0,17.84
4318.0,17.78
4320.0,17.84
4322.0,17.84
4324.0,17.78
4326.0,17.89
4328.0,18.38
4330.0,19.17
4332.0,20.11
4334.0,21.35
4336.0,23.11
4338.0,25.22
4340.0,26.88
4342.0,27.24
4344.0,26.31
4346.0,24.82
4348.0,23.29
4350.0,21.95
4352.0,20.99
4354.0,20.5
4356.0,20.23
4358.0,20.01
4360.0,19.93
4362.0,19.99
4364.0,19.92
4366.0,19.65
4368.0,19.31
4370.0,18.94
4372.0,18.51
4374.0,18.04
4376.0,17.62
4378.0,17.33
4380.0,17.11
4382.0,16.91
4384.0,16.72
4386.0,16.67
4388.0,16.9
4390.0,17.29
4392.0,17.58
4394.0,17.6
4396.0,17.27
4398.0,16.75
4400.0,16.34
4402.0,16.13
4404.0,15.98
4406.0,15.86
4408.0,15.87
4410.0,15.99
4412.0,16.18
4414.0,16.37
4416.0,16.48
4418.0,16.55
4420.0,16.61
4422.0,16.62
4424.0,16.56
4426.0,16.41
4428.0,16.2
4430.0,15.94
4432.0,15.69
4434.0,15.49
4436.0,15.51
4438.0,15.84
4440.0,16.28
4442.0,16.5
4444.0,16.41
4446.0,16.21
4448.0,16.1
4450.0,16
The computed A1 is 0.09 mag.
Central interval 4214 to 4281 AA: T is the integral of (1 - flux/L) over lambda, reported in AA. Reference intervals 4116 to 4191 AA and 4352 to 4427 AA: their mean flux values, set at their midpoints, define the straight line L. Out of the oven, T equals 2.7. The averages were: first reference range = 18.2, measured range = 17.2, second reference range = 17.6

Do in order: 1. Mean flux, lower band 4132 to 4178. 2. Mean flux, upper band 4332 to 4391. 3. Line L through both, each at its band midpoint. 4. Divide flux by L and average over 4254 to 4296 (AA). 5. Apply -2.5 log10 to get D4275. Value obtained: 0.14 mag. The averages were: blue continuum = 18.1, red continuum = 20.4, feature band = 17.1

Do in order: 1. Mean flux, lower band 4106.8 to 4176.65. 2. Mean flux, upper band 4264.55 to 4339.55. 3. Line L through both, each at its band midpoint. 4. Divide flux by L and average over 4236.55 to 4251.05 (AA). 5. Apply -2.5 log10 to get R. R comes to 0.039 mag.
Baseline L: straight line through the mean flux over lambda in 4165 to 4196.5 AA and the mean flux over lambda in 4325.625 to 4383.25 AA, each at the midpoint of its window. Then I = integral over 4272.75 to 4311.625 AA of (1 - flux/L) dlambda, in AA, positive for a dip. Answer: 4.8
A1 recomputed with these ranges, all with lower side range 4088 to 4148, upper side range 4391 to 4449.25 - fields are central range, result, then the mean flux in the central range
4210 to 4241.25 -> 0.09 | 17.3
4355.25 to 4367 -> -0.17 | 19.9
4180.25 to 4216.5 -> 0.09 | 17.6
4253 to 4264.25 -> 0.10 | 16.7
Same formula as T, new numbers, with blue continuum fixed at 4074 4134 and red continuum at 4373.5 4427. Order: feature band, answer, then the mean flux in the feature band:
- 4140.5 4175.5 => 3.2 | 18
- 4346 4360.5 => -3.3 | 21.3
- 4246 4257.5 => 0.8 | 17.3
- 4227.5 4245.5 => 1.3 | 17.4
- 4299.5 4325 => 0.1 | 17.8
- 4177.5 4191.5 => 0.9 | 18.2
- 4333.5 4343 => -4.0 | 24.9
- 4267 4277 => 0.7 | 17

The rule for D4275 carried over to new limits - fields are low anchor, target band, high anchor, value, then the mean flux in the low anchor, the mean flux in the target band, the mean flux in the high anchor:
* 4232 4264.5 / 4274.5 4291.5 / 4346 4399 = 0.028 mag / 17.3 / 17.2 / 18.8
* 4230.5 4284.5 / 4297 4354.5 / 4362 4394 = -0.145 mag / 17.2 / 20.2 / 18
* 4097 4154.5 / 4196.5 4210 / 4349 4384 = 0.138 mag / 19.8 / 17.2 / 19.2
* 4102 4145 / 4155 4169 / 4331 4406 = 0.117 mag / 19.7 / 17.7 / 19.7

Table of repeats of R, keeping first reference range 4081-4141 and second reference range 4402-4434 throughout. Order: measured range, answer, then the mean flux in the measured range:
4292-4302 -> 0.05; 17.1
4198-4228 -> 0.10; 17.3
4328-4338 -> -0.21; 21.1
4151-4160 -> 0.10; 18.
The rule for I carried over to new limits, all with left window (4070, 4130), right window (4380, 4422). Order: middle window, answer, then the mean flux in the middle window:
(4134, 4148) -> 1.4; 18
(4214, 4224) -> 0.9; 17.2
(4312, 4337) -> -1.8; 18.9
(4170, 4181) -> 0.6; 18.5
